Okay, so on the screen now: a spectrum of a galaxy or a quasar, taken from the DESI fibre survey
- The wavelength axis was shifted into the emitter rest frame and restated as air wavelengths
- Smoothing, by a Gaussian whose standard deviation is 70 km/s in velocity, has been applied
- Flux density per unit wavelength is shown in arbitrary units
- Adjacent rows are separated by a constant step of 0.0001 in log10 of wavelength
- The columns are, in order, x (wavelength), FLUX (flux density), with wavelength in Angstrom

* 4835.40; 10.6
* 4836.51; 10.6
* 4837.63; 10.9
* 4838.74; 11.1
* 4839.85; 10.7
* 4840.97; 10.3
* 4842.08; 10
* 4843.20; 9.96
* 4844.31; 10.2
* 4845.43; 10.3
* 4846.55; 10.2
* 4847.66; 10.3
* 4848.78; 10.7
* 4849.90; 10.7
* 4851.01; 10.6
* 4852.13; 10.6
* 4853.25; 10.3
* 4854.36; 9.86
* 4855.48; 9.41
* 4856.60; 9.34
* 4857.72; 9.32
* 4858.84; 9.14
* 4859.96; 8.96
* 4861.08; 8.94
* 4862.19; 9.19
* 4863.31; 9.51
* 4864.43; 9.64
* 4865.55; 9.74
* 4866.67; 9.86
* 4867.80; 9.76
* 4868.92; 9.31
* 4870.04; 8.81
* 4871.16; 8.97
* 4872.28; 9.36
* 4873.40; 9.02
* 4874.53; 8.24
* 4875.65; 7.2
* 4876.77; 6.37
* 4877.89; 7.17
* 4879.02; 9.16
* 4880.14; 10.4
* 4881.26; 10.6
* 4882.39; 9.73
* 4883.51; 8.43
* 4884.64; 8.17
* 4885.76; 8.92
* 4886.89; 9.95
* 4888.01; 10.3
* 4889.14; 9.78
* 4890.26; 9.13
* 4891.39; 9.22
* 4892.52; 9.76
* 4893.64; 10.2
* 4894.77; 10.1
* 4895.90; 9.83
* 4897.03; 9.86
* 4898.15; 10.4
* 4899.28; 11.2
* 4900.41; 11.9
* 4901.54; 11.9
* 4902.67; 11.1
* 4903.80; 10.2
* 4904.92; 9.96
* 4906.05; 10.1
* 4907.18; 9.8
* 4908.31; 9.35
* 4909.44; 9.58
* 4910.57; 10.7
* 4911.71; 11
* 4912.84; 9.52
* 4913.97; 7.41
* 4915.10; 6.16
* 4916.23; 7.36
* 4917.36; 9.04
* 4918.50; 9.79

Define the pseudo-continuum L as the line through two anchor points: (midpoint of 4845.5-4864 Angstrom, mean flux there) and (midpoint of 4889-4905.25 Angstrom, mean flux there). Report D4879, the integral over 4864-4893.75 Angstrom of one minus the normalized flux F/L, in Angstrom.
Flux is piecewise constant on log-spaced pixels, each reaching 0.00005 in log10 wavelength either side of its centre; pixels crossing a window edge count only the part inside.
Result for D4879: 2.9 Angstrom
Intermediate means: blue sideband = 9.83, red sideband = 10.3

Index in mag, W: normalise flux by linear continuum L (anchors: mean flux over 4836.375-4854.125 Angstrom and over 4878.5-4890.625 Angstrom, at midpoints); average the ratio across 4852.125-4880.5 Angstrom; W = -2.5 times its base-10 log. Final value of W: 0.10 mag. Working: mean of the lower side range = 10.5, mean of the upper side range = 9.52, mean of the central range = 9.1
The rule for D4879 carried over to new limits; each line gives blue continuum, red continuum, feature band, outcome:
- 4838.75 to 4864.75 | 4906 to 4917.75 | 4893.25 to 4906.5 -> -1.9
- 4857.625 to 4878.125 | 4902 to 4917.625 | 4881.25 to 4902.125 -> -1.7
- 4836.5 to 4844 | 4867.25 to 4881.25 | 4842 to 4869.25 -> -0.4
